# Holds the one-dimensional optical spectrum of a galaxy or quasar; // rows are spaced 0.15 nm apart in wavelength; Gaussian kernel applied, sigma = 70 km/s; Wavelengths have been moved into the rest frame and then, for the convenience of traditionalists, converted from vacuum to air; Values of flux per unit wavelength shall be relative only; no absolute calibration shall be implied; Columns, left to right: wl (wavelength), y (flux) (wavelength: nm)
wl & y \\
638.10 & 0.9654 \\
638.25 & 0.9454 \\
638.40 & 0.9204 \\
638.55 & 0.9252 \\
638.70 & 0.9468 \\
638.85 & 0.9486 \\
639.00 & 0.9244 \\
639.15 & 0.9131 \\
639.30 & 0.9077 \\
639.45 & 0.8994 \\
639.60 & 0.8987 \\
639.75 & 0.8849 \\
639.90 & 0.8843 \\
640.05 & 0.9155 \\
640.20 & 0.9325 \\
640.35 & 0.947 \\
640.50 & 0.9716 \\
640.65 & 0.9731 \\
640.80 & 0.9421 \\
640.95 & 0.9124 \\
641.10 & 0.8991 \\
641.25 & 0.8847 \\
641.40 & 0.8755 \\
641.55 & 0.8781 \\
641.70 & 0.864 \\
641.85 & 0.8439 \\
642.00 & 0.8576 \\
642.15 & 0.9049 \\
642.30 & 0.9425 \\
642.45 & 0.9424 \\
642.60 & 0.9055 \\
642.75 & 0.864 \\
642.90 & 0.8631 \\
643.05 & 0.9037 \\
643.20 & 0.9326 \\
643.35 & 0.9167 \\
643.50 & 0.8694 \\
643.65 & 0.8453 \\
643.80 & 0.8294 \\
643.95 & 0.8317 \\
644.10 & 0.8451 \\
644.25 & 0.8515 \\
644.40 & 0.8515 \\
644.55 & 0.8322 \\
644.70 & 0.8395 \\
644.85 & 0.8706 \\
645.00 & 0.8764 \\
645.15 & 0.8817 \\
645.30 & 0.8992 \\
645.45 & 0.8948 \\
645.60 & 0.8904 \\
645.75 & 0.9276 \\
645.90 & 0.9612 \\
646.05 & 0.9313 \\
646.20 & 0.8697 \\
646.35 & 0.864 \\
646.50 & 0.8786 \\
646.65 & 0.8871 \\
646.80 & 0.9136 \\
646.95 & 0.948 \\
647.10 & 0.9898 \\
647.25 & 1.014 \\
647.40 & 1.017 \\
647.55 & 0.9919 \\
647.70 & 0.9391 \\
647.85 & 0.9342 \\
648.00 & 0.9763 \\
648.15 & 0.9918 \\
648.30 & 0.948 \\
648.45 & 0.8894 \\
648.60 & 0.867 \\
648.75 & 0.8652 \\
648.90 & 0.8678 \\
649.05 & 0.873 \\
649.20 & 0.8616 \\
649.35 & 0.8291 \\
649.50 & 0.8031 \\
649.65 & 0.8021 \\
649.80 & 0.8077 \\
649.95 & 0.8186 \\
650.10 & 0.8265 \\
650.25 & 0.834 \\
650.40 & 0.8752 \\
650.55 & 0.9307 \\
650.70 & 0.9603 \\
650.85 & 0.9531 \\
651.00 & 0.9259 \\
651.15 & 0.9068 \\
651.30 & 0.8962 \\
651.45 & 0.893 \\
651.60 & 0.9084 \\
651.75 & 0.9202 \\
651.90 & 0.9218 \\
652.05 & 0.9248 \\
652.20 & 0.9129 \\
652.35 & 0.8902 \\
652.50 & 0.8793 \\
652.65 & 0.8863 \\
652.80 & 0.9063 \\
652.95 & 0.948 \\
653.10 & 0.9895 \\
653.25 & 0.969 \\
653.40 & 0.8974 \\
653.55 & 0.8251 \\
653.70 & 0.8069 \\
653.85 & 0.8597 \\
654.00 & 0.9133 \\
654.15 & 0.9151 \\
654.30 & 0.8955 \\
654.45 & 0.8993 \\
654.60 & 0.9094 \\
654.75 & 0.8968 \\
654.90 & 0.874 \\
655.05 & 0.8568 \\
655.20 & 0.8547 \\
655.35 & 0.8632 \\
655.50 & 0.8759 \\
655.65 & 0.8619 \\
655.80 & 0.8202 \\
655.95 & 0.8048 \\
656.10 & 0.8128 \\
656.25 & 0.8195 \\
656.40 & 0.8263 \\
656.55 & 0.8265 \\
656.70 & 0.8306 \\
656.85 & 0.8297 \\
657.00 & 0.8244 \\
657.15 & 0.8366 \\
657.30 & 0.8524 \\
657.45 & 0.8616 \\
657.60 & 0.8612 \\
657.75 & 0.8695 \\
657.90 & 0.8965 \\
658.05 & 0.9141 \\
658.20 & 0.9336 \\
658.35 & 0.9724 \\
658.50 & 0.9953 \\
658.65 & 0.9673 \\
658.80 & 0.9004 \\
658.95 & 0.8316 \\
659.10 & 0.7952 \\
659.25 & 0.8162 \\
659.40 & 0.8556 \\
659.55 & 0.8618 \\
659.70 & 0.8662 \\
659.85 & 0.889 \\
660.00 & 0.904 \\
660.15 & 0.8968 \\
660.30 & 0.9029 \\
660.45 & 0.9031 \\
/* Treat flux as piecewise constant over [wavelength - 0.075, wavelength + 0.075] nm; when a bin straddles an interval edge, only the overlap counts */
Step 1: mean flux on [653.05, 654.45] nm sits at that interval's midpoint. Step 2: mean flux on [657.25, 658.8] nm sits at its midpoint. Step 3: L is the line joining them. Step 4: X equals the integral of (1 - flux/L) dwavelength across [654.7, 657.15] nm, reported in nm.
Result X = 0.17 nm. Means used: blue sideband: 0.895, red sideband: 0.913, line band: 0.842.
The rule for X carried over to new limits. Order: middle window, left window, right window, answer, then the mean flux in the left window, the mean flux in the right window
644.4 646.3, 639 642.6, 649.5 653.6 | 0.031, 0.908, 0.895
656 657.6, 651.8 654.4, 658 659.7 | 0.114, 0.903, 0.893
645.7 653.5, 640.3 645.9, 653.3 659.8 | -0.259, 0.889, 0.868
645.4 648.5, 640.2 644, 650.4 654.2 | -0.117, 0.897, 0.909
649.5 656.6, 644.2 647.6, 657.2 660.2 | 0.124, 0.908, 0.887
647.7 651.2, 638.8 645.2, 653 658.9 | -0.006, 0.892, 0.878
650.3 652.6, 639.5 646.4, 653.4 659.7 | -0.095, 0.891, 0.867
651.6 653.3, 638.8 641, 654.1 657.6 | -0.103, 0.924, 0.854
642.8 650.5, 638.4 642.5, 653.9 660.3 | 0.068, 0.912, 0.871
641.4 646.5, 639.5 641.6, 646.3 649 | 0.232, 0.915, 0.932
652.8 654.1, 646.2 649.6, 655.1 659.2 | -0.026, 0.914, 0.864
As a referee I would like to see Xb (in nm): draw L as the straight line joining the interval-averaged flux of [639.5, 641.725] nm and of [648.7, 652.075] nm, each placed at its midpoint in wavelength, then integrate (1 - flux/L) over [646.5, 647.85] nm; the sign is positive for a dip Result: -0.10 nm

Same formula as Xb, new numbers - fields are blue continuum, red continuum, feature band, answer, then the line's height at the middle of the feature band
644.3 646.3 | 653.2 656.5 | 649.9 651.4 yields -0.034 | 0.874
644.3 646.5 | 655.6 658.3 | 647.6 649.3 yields -0.068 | 0.875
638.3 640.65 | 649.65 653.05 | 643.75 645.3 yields 0.098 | 0.911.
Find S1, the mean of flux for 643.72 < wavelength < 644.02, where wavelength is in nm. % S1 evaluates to 0.831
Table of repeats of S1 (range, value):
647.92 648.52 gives 0.952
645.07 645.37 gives 0.89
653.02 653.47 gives 0.953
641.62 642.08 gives 0.856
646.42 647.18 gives 0.924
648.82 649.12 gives 0.87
